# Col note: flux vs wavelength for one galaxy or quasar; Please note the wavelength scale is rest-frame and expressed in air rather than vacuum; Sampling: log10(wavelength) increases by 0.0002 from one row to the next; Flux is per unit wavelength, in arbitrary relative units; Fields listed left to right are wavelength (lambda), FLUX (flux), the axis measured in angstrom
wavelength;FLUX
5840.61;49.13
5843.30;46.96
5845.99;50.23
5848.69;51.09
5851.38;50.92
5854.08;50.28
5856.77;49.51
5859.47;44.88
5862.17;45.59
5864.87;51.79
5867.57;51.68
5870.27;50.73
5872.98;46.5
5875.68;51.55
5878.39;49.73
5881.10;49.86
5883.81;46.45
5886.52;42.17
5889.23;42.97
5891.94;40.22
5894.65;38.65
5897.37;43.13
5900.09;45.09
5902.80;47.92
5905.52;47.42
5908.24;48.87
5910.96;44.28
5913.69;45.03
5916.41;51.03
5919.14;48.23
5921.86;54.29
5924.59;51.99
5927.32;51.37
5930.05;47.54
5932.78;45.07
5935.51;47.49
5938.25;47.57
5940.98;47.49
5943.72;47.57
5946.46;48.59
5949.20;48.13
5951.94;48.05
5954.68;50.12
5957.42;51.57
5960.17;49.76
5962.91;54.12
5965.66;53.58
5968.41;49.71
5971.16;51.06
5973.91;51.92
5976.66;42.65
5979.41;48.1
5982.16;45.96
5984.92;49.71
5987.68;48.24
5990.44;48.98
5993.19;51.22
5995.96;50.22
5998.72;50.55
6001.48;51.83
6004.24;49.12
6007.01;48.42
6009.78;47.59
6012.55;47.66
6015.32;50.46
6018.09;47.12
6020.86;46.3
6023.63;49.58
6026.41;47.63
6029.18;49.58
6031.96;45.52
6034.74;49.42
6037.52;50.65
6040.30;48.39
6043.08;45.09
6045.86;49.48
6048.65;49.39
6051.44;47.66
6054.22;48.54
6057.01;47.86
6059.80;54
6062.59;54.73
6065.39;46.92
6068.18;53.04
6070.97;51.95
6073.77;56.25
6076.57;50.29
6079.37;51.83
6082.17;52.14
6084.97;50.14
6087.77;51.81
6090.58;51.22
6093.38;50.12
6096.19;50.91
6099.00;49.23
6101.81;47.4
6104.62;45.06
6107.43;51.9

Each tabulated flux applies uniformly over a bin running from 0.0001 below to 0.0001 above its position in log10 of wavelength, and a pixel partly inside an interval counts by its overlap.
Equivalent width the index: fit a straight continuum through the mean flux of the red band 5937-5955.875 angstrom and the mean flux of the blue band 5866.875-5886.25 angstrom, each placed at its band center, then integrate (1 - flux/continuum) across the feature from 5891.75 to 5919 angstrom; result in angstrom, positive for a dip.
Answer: 1.8 angstrom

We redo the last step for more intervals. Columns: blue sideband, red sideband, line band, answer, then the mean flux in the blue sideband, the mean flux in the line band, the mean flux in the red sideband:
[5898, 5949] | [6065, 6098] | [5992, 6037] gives 1.0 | 48.1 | 48.9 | 51.5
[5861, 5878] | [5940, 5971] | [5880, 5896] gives 2.1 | 49.7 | 43.3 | 49.9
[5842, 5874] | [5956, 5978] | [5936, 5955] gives 0.8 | 49.2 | 48.1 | 50.6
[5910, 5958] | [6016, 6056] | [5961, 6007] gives -1.3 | 48.6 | 49.8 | 48.2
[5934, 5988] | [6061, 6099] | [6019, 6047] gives 1.4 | 49.1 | 48.1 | 51.6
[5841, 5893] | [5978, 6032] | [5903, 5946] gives 0.0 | 48.1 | 48.3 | 48.8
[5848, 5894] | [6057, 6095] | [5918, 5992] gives 0.3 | 47.8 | 49.2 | 51.7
